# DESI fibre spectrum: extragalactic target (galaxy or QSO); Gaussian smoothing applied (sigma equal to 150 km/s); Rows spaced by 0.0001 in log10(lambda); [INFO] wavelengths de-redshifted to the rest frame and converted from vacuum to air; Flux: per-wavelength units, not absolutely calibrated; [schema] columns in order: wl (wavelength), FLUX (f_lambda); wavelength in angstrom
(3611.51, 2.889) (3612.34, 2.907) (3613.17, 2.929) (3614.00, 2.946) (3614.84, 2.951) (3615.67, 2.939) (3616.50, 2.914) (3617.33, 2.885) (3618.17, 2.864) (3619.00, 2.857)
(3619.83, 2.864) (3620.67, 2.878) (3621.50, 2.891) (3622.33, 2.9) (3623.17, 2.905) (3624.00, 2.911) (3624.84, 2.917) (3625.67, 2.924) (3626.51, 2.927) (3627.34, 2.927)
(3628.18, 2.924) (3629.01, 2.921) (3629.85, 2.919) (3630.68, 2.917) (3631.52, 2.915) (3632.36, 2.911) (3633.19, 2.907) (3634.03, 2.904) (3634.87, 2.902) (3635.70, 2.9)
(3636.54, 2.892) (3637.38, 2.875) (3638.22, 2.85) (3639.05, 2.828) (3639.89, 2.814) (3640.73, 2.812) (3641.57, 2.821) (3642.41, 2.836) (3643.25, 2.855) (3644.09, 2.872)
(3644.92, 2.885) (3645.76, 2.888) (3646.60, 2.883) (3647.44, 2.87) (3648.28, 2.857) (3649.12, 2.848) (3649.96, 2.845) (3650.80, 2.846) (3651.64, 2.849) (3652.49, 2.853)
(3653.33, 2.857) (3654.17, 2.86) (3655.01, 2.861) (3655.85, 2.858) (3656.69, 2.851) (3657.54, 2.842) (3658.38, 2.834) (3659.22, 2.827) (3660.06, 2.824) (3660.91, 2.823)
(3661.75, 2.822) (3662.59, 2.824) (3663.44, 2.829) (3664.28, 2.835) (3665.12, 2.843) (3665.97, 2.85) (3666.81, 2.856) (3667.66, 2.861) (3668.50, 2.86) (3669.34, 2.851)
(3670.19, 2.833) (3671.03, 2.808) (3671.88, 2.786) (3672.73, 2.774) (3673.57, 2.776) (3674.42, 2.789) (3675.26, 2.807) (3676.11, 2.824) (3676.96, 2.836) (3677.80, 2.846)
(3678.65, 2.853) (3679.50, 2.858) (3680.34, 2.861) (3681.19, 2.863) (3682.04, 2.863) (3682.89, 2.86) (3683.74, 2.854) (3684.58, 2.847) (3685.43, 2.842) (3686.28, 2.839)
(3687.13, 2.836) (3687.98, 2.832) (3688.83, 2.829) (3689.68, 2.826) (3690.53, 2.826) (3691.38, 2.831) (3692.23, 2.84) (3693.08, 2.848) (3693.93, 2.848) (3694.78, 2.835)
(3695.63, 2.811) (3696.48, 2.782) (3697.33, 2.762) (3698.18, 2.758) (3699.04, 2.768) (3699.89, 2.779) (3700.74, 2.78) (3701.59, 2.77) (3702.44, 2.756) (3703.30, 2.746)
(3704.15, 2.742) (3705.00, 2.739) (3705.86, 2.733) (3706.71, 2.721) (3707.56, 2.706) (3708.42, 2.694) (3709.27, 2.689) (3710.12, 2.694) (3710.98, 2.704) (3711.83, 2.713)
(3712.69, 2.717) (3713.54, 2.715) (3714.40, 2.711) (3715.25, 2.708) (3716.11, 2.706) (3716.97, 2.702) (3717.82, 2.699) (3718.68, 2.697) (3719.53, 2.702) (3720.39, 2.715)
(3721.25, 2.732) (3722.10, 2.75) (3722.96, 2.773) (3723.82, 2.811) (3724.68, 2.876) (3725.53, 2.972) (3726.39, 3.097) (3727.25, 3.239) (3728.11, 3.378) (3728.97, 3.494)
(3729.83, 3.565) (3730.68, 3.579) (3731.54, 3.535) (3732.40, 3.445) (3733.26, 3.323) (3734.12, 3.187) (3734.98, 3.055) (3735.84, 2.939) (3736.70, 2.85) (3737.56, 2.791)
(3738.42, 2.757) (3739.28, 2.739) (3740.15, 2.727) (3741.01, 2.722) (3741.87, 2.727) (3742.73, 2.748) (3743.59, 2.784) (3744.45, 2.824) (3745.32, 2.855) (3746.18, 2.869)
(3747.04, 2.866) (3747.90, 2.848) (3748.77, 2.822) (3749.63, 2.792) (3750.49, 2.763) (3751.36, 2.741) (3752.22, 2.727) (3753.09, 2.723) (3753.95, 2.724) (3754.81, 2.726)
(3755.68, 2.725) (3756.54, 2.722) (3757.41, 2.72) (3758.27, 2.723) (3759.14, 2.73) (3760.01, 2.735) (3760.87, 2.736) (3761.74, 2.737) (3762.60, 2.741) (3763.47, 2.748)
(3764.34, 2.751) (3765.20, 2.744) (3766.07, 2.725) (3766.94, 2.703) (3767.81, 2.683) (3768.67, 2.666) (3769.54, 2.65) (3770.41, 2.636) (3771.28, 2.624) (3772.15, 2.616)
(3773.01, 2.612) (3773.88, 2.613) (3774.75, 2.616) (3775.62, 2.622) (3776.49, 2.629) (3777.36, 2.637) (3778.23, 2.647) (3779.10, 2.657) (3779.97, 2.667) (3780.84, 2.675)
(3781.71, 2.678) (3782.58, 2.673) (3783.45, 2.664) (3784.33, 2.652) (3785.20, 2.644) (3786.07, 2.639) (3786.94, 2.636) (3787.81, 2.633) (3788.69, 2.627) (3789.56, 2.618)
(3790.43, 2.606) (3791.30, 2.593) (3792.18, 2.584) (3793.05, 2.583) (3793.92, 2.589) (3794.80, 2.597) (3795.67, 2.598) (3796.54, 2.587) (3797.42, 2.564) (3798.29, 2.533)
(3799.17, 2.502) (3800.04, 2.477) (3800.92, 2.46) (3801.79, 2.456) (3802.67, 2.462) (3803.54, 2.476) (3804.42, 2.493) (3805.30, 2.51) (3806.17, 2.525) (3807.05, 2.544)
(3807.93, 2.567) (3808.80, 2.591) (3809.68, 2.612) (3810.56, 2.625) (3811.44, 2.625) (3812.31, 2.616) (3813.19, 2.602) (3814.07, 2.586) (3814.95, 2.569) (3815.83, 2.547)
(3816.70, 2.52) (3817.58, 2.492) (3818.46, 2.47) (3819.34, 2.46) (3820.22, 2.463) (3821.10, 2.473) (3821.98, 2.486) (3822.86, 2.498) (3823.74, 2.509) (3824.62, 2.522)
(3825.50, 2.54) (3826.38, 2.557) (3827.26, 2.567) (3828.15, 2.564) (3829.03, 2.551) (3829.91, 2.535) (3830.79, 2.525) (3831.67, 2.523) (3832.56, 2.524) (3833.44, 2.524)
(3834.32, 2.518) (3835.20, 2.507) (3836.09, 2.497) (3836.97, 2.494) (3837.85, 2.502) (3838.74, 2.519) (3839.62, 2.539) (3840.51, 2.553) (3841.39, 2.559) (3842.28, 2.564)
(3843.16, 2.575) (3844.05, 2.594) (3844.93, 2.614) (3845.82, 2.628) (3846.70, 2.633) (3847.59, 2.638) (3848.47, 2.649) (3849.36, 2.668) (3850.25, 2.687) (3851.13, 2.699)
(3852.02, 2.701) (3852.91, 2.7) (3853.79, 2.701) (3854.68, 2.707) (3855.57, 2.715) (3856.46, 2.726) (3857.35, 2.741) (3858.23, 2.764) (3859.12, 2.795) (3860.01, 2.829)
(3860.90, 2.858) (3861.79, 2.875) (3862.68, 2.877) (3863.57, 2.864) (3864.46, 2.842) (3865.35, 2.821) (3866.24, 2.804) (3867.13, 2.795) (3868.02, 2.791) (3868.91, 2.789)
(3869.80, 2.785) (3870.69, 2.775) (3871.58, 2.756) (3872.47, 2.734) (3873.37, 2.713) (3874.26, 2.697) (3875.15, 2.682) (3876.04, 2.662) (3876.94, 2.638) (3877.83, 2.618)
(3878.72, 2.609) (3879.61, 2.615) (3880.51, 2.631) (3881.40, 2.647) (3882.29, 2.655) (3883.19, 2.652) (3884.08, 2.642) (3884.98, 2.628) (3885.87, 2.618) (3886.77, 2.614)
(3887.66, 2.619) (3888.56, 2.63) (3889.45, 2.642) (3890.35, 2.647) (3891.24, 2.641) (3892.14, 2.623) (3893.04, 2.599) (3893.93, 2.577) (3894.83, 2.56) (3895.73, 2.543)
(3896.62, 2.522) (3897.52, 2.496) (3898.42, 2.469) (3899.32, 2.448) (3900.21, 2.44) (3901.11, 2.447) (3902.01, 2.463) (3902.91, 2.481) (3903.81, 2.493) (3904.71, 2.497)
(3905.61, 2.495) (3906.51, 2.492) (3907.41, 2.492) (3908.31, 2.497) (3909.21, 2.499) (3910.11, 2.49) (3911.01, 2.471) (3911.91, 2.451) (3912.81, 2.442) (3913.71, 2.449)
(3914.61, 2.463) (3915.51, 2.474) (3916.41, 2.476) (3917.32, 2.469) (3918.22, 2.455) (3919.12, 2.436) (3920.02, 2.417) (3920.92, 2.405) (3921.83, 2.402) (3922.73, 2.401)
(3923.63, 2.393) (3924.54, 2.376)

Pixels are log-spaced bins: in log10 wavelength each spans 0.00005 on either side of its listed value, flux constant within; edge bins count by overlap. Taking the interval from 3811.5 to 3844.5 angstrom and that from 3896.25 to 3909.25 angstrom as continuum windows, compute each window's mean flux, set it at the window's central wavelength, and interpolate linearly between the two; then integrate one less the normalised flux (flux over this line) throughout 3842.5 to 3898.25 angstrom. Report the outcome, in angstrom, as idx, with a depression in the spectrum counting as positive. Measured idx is -4.1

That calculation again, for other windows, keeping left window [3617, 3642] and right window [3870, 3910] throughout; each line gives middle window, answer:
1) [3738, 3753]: -0.1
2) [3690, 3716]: 0.4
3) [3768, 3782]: 0.4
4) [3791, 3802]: 0.6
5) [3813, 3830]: 0.9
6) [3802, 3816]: 0.6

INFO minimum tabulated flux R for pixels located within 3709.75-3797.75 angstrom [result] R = 2.564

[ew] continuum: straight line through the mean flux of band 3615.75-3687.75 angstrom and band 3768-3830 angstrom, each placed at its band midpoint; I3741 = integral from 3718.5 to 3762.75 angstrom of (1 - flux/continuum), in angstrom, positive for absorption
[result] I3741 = -3.4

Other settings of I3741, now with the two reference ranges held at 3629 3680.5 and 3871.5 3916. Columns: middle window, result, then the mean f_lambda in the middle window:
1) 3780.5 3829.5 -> 2.0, 2.56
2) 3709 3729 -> -0.3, 2.82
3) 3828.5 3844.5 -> 0.6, 2.53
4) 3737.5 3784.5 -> 0.1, 2.72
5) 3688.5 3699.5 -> 0.0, 2.81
